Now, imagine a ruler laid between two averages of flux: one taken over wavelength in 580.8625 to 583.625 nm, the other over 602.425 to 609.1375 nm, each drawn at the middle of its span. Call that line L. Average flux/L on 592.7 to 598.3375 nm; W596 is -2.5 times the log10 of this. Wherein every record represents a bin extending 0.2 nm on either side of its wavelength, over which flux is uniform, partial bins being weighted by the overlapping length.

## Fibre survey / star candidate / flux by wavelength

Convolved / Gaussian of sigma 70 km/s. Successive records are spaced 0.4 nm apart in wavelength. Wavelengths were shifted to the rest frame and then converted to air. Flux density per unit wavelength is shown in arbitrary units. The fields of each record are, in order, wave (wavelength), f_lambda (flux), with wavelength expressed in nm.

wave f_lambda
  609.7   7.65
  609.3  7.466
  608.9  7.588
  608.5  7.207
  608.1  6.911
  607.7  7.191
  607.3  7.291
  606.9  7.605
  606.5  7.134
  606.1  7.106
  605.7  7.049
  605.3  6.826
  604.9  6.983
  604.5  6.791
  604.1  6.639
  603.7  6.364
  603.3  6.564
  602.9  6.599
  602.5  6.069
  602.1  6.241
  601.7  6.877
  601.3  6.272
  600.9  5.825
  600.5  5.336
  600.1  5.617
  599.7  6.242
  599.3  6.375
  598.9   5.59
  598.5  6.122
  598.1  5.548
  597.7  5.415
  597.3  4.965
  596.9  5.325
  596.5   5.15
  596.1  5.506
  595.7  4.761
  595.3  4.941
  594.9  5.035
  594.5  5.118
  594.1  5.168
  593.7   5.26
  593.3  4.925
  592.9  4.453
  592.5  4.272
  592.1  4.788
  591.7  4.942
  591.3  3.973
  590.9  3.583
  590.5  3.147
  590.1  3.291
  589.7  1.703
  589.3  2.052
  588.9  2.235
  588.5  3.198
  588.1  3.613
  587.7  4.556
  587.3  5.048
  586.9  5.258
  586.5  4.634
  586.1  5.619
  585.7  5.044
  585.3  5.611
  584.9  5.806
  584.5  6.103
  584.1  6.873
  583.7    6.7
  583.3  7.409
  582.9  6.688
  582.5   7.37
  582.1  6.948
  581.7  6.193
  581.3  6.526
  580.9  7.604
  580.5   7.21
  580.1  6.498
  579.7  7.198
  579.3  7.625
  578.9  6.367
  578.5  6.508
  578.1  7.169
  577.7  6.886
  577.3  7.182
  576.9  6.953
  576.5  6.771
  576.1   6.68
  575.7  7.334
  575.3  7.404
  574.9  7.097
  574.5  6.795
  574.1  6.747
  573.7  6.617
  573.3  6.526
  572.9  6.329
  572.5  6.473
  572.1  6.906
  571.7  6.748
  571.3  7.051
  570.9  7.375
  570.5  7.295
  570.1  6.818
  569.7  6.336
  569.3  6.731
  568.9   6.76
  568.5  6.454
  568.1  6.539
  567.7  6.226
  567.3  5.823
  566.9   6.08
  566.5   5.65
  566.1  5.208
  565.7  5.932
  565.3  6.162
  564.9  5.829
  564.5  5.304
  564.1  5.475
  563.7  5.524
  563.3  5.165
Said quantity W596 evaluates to 0.33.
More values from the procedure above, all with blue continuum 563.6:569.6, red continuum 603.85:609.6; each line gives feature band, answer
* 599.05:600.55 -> 0.17 mag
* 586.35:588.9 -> 0.49 mag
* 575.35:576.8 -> -0.12 mag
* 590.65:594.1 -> 0.43 mag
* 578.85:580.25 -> -0.10 mag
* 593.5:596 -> 0.32 mag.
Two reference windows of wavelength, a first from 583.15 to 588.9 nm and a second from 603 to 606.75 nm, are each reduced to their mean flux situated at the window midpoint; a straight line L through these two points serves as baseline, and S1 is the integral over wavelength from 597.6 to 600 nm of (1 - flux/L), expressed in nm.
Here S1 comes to 0.17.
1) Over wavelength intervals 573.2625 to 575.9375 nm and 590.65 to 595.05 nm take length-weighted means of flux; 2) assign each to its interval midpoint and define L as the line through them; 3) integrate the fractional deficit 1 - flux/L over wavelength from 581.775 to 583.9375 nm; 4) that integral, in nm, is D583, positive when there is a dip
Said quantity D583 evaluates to -0.39 nm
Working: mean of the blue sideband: 6.95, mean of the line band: 6.97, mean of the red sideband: 4.66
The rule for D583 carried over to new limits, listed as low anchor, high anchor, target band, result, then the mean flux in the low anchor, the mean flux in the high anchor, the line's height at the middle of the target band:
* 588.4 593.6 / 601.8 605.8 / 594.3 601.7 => -0.43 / 3.62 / 6.61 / 5.25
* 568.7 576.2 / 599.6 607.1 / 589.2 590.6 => 0.87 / 6.85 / 6.54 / 6.67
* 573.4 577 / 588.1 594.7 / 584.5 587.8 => -0.27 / 6.92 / 3.87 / 4.86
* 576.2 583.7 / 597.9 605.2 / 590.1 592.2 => 0.83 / 6.94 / 6.23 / 6.57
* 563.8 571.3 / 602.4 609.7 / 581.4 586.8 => 0.28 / 6.23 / 7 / 6.56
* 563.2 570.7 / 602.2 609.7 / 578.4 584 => -0.45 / 6.08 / 6.97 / 6.41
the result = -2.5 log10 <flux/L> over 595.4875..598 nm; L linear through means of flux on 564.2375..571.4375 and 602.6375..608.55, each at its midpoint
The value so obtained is 0.29 mag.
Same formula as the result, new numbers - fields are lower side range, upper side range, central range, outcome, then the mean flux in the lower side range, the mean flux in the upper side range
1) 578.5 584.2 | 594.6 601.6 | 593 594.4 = 0.17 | 6.93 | 5.54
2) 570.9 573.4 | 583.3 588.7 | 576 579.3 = -0.12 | 6.73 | 5.32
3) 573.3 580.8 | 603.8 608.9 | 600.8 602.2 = 0.11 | 6.94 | 7.07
